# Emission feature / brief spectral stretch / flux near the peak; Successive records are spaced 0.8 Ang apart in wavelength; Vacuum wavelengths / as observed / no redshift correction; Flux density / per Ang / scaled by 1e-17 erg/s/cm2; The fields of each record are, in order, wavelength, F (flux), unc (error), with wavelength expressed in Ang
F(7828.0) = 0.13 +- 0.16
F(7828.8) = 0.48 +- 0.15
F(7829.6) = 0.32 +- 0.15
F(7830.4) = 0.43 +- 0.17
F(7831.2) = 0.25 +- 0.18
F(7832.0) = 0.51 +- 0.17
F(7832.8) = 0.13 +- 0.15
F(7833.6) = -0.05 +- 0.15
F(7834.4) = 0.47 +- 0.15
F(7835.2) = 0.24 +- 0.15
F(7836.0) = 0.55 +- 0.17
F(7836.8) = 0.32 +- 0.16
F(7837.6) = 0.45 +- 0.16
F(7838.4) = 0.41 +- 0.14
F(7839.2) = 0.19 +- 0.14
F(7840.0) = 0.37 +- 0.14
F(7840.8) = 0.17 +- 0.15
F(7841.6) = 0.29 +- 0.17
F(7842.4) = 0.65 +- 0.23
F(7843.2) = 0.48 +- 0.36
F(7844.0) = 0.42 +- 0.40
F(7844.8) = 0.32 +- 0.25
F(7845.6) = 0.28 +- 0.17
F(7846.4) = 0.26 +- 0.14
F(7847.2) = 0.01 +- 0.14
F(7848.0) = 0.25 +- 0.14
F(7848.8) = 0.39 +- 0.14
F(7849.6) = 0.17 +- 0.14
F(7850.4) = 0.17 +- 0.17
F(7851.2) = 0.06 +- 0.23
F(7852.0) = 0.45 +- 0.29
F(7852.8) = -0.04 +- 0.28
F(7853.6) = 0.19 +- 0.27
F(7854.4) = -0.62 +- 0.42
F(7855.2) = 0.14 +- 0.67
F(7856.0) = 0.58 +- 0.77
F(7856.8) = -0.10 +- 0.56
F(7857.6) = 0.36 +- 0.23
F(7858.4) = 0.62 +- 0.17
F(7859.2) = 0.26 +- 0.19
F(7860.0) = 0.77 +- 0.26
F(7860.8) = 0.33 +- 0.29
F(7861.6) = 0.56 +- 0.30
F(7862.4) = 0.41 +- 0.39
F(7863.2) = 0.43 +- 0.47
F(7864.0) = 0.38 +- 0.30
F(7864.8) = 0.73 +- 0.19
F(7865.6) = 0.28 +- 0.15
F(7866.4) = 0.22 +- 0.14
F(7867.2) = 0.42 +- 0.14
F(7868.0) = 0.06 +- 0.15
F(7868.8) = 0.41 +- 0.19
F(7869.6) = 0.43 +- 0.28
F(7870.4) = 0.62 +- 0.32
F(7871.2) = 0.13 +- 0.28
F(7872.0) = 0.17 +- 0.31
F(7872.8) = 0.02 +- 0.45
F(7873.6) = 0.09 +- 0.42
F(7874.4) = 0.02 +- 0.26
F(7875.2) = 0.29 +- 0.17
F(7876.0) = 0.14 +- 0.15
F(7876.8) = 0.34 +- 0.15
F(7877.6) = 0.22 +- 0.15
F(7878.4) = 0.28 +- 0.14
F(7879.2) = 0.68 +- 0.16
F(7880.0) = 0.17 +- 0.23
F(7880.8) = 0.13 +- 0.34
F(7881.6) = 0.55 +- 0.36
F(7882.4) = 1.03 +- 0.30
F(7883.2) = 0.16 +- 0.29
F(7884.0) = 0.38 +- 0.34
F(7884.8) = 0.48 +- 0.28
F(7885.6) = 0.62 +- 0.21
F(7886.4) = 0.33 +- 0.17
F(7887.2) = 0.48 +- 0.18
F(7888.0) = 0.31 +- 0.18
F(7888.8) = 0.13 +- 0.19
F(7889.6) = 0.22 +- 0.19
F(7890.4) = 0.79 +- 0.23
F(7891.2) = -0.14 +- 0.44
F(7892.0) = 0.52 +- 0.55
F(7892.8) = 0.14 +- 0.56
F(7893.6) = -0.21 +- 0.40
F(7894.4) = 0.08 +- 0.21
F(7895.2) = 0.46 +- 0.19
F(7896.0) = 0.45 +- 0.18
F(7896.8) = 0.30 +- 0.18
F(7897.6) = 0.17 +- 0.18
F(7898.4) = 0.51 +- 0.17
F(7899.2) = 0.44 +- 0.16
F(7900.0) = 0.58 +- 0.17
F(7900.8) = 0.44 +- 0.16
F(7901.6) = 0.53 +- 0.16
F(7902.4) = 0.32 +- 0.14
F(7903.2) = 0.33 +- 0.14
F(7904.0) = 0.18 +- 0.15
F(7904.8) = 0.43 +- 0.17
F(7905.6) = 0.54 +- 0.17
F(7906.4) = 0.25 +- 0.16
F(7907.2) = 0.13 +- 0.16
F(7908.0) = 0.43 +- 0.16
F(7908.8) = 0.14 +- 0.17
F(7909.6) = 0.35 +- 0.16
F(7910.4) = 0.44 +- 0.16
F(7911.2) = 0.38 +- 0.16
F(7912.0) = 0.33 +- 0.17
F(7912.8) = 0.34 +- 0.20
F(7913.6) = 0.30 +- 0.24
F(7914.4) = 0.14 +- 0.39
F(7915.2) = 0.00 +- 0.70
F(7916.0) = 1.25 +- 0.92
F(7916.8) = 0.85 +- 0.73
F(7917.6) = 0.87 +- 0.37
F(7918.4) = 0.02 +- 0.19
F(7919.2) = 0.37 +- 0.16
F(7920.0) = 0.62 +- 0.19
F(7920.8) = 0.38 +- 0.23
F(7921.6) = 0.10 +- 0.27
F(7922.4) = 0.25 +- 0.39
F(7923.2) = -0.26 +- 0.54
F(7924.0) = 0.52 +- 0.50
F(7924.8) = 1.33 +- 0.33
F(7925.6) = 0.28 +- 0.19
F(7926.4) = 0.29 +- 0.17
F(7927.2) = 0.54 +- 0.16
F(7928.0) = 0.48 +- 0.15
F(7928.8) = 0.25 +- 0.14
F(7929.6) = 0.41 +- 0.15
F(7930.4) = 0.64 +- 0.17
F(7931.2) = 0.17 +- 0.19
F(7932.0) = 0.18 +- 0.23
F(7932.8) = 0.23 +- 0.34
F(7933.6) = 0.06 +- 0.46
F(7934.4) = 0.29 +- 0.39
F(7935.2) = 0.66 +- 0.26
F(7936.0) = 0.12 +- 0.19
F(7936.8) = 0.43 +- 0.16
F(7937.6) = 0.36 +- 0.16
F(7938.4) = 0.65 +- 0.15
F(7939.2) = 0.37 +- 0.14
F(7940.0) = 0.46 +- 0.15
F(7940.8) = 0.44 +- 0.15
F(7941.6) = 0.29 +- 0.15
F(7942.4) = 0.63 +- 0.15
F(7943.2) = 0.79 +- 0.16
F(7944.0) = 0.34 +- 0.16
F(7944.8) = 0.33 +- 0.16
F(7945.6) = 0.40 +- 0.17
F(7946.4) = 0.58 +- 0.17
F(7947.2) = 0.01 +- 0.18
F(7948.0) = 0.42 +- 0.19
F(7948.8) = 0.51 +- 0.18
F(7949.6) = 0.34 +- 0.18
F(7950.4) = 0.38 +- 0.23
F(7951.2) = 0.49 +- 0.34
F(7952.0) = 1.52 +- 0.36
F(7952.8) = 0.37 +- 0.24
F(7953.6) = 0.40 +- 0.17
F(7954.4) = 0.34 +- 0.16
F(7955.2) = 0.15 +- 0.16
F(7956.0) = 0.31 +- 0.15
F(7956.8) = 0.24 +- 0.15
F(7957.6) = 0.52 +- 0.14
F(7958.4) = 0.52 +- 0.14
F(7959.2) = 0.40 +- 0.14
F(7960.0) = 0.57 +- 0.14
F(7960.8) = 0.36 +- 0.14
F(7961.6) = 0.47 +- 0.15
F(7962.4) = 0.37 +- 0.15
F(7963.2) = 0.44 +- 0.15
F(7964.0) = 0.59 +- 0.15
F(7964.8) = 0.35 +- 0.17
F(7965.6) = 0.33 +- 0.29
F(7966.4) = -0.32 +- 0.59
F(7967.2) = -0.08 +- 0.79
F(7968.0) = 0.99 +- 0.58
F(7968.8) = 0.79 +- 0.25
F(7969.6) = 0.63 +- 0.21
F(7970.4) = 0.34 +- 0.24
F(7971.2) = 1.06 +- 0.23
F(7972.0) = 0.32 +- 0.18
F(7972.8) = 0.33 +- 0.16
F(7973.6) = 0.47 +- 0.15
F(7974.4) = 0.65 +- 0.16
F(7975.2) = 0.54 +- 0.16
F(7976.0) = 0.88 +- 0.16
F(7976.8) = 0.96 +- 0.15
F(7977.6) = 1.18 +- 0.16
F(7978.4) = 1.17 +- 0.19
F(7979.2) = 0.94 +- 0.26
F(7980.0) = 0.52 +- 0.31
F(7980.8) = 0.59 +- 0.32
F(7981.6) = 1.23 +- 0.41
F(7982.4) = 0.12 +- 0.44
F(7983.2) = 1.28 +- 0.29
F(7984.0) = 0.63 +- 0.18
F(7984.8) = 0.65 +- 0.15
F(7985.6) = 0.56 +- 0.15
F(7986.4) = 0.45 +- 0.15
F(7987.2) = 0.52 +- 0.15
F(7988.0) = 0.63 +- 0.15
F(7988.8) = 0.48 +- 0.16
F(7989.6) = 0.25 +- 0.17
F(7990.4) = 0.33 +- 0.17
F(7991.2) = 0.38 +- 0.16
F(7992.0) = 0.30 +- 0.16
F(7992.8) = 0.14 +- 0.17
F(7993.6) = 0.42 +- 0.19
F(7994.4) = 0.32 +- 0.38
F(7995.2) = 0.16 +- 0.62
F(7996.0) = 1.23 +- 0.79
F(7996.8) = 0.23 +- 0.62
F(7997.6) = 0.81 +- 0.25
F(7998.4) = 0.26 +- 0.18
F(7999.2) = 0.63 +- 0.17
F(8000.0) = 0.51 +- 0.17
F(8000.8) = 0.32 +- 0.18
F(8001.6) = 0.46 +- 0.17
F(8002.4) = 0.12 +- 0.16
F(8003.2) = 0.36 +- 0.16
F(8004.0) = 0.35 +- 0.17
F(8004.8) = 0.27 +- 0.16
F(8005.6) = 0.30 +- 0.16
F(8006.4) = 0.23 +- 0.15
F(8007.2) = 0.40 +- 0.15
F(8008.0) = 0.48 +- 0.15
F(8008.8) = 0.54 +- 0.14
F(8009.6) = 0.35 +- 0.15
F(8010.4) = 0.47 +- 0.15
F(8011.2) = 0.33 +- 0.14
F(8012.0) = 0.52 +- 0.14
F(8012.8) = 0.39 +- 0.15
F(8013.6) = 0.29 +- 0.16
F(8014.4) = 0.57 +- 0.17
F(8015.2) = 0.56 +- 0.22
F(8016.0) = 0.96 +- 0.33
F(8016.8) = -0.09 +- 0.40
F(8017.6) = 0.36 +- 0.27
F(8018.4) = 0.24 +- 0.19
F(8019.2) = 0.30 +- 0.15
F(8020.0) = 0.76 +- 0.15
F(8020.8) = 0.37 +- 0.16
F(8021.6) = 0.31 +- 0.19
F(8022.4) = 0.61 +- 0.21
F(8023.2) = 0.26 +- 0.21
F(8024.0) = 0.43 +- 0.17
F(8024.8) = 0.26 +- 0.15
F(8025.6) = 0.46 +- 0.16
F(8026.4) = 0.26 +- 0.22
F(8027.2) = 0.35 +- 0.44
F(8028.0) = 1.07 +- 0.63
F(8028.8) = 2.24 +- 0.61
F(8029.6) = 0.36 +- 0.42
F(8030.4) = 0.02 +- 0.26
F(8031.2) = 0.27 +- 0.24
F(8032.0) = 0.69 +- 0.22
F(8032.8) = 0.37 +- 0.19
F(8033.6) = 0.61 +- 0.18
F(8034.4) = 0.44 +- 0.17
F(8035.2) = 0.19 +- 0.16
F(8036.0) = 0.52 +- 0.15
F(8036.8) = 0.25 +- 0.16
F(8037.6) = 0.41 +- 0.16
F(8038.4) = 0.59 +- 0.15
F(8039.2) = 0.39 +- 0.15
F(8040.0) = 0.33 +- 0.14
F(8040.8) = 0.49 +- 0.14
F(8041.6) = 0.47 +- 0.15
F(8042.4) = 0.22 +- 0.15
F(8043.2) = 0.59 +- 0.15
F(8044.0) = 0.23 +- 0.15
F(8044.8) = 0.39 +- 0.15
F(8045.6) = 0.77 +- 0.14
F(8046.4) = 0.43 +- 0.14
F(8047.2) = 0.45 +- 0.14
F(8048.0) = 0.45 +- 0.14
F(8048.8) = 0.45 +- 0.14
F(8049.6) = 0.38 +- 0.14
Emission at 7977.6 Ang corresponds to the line H-beta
